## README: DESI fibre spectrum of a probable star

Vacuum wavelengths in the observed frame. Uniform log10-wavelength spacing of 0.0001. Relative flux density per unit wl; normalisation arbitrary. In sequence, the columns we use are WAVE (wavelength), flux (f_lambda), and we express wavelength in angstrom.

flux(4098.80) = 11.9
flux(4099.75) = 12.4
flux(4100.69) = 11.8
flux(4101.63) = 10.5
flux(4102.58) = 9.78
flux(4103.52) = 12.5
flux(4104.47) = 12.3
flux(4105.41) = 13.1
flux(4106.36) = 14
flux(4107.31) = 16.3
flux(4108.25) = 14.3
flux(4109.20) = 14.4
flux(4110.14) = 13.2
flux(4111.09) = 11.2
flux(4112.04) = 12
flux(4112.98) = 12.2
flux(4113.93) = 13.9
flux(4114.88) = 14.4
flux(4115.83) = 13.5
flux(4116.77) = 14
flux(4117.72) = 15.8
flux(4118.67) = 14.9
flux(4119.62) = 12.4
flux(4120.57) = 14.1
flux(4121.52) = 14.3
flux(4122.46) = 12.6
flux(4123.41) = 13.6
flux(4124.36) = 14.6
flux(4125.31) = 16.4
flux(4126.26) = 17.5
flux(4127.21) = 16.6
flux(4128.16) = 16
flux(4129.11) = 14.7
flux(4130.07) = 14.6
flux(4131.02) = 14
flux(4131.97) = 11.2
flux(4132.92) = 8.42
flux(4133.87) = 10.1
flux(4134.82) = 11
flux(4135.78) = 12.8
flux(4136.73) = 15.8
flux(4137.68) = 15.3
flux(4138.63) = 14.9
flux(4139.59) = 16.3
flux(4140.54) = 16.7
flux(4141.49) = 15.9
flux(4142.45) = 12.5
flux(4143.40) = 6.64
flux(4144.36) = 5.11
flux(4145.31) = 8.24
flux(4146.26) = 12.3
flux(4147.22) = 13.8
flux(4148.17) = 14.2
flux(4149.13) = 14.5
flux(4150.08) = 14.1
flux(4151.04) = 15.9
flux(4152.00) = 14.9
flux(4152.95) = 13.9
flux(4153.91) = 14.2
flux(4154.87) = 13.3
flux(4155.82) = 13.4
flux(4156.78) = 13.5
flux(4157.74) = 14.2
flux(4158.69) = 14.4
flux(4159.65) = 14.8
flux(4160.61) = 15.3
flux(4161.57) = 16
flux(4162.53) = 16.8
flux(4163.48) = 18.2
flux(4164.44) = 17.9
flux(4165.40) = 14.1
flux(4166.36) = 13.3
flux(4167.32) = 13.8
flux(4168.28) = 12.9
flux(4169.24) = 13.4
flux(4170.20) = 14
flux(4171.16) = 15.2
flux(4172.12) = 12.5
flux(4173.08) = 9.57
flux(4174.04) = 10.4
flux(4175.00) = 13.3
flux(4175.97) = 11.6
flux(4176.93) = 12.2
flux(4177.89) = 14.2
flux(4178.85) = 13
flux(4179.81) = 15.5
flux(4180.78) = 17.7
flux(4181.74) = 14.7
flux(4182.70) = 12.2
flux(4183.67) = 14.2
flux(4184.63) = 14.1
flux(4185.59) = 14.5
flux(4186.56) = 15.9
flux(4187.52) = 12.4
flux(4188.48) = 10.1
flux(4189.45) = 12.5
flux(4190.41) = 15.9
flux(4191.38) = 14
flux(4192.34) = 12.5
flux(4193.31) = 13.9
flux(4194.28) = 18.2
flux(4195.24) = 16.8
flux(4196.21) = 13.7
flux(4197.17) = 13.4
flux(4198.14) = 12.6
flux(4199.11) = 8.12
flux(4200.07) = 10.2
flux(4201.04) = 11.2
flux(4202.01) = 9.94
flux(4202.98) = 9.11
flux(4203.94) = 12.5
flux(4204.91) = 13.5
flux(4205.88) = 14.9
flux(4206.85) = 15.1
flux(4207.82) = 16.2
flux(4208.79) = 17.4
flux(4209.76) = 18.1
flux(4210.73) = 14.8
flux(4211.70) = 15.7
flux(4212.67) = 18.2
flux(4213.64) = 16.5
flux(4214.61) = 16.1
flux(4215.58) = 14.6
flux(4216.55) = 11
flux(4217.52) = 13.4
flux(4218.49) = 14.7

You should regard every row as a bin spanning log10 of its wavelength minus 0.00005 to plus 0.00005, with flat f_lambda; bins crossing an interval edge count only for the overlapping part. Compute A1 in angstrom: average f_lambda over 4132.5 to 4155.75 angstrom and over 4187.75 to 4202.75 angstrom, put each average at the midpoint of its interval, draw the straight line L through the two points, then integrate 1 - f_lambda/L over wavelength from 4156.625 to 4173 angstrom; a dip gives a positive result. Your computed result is -2.2 angstrom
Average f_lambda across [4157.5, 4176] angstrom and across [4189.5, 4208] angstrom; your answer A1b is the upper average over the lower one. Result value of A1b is 0.9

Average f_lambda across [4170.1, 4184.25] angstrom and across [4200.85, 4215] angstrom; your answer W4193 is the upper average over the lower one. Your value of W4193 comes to 1.10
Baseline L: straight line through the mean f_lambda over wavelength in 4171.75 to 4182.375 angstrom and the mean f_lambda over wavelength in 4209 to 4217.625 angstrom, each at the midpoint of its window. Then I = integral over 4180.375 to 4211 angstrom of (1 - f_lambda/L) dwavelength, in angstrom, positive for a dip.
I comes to 1.3 angstrom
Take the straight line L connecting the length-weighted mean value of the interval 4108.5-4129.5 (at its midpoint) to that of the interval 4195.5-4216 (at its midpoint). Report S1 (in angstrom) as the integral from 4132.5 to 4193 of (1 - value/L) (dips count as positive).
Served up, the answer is 2.1 angstrom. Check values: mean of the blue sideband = 14.2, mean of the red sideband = 13.9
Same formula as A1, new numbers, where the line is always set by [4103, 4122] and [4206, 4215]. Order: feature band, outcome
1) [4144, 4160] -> 1.6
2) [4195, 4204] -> 2.5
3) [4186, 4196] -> 1.0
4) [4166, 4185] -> 2.5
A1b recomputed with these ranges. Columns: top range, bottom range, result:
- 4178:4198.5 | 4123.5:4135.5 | 1.03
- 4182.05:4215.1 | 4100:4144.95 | 1.05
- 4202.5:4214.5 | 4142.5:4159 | 1.19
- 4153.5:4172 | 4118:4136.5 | 1.07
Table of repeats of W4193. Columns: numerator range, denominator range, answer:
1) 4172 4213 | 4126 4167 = 0.98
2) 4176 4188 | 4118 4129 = 0.95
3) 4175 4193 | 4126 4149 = 1.05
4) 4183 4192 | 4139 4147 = 1.16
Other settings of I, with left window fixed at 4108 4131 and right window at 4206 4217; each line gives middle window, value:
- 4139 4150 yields 1.6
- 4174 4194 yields 2.1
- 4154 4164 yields -0.1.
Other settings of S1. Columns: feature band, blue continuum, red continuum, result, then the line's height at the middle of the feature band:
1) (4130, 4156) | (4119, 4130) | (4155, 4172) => 3.1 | 14.7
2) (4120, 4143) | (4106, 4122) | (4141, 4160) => -1.2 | 13.4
